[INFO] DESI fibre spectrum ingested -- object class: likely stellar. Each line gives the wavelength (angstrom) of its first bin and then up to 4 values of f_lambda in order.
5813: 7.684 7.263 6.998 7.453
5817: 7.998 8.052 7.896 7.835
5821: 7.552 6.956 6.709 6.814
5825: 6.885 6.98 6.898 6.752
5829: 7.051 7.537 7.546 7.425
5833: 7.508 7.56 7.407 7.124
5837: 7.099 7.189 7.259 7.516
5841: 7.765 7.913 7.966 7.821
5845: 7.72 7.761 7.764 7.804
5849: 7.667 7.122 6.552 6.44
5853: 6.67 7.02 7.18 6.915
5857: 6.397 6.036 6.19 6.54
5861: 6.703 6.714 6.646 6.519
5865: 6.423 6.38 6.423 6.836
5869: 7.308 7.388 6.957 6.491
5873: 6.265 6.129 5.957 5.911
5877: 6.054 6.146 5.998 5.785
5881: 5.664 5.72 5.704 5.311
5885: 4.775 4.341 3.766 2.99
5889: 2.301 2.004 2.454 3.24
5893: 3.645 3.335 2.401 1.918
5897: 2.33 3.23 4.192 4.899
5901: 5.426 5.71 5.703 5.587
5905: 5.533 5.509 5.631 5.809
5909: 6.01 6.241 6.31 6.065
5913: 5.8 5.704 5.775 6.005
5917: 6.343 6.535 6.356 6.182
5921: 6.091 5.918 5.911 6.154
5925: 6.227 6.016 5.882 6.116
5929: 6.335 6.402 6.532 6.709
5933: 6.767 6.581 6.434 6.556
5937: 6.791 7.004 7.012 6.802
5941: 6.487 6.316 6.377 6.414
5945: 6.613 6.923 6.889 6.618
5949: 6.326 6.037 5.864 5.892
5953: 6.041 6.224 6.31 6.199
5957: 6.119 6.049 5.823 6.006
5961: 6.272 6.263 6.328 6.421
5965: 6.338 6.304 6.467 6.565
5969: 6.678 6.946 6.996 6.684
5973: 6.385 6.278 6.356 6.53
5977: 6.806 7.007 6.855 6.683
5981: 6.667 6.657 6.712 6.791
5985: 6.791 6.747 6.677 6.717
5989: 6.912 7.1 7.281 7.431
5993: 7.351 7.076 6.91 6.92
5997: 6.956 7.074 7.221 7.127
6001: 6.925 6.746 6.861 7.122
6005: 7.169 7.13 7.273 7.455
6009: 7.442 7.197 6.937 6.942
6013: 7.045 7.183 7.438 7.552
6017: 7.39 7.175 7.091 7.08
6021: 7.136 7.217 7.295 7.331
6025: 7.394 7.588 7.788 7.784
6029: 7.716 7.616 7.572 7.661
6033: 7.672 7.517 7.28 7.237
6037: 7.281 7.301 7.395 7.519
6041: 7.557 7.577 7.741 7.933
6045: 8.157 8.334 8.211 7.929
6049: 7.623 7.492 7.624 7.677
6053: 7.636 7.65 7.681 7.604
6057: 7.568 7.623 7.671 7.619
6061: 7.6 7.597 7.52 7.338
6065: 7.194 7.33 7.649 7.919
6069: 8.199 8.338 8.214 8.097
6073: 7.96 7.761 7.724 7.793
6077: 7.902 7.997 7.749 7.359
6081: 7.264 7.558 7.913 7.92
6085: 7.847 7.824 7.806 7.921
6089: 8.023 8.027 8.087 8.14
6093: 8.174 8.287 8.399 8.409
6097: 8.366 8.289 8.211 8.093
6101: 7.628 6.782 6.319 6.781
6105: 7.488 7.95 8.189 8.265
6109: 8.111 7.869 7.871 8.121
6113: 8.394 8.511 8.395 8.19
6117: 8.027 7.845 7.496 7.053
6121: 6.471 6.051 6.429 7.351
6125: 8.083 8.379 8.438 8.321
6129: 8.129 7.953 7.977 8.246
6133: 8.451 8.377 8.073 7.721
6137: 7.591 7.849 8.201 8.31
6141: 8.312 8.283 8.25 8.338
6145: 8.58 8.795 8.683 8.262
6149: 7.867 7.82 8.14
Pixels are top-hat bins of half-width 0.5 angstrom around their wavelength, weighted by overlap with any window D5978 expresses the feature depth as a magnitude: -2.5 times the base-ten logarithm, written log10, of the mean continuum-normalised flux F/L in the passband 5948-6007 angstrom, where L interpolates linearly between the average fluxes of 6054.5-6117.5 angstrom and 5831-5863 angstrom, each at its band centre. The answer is 0.14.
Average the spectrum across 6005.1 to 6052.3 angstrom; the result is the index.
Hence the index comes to 7.47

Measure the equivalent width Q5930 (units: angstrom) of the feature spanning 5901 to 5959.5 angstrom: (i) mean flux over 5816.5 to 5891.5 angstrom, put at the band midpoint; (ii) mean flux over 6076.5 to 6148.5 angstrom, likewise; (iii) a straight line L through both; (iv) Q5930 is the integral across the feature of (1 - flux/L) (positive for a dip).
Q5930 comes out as 6.40 angstrom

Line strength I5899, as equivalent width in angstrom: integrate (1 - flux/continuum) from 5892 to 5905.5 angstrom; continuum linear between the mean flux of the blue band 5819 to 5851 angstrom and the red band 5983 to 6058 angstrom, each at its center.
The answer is 6.0 angstrom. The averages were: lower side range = 7.38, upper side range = 7.34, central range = 4.11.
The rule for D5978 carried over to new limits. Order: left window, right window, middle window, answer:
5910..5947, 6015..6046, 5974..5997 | 0.02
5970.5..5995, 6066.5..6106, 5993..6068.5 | -0.02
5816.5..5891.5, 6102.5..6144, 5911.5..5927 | 0.14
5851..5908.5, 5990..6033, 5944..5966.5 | 0.03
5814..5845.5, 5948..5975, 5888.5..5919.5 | 0.38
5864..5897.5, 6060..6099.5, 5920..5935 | -0.11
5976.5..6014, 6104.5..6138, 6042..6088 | -0.04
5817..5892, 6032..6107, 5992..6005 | 0.05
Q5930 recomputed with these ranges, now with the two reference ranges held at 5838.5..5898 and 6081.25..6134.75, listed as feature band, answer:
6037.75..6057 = -0.9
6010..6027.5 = -0.3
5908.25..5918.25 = 0.3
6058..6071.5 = -0.3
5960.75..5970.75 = 0.3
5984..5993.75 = -0.1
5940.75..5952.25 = 0.2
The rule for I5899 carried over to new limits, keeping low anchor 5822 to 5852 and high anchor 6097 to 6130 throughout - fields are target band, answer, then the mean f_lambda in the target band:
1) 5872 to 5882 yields 1.9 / 6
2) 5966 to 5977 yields 1.4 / 6.59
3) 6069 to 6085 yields -0.3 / 7.85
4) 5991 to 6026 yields 1.9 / 7.17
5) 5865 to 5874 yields 0.8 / 6.7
